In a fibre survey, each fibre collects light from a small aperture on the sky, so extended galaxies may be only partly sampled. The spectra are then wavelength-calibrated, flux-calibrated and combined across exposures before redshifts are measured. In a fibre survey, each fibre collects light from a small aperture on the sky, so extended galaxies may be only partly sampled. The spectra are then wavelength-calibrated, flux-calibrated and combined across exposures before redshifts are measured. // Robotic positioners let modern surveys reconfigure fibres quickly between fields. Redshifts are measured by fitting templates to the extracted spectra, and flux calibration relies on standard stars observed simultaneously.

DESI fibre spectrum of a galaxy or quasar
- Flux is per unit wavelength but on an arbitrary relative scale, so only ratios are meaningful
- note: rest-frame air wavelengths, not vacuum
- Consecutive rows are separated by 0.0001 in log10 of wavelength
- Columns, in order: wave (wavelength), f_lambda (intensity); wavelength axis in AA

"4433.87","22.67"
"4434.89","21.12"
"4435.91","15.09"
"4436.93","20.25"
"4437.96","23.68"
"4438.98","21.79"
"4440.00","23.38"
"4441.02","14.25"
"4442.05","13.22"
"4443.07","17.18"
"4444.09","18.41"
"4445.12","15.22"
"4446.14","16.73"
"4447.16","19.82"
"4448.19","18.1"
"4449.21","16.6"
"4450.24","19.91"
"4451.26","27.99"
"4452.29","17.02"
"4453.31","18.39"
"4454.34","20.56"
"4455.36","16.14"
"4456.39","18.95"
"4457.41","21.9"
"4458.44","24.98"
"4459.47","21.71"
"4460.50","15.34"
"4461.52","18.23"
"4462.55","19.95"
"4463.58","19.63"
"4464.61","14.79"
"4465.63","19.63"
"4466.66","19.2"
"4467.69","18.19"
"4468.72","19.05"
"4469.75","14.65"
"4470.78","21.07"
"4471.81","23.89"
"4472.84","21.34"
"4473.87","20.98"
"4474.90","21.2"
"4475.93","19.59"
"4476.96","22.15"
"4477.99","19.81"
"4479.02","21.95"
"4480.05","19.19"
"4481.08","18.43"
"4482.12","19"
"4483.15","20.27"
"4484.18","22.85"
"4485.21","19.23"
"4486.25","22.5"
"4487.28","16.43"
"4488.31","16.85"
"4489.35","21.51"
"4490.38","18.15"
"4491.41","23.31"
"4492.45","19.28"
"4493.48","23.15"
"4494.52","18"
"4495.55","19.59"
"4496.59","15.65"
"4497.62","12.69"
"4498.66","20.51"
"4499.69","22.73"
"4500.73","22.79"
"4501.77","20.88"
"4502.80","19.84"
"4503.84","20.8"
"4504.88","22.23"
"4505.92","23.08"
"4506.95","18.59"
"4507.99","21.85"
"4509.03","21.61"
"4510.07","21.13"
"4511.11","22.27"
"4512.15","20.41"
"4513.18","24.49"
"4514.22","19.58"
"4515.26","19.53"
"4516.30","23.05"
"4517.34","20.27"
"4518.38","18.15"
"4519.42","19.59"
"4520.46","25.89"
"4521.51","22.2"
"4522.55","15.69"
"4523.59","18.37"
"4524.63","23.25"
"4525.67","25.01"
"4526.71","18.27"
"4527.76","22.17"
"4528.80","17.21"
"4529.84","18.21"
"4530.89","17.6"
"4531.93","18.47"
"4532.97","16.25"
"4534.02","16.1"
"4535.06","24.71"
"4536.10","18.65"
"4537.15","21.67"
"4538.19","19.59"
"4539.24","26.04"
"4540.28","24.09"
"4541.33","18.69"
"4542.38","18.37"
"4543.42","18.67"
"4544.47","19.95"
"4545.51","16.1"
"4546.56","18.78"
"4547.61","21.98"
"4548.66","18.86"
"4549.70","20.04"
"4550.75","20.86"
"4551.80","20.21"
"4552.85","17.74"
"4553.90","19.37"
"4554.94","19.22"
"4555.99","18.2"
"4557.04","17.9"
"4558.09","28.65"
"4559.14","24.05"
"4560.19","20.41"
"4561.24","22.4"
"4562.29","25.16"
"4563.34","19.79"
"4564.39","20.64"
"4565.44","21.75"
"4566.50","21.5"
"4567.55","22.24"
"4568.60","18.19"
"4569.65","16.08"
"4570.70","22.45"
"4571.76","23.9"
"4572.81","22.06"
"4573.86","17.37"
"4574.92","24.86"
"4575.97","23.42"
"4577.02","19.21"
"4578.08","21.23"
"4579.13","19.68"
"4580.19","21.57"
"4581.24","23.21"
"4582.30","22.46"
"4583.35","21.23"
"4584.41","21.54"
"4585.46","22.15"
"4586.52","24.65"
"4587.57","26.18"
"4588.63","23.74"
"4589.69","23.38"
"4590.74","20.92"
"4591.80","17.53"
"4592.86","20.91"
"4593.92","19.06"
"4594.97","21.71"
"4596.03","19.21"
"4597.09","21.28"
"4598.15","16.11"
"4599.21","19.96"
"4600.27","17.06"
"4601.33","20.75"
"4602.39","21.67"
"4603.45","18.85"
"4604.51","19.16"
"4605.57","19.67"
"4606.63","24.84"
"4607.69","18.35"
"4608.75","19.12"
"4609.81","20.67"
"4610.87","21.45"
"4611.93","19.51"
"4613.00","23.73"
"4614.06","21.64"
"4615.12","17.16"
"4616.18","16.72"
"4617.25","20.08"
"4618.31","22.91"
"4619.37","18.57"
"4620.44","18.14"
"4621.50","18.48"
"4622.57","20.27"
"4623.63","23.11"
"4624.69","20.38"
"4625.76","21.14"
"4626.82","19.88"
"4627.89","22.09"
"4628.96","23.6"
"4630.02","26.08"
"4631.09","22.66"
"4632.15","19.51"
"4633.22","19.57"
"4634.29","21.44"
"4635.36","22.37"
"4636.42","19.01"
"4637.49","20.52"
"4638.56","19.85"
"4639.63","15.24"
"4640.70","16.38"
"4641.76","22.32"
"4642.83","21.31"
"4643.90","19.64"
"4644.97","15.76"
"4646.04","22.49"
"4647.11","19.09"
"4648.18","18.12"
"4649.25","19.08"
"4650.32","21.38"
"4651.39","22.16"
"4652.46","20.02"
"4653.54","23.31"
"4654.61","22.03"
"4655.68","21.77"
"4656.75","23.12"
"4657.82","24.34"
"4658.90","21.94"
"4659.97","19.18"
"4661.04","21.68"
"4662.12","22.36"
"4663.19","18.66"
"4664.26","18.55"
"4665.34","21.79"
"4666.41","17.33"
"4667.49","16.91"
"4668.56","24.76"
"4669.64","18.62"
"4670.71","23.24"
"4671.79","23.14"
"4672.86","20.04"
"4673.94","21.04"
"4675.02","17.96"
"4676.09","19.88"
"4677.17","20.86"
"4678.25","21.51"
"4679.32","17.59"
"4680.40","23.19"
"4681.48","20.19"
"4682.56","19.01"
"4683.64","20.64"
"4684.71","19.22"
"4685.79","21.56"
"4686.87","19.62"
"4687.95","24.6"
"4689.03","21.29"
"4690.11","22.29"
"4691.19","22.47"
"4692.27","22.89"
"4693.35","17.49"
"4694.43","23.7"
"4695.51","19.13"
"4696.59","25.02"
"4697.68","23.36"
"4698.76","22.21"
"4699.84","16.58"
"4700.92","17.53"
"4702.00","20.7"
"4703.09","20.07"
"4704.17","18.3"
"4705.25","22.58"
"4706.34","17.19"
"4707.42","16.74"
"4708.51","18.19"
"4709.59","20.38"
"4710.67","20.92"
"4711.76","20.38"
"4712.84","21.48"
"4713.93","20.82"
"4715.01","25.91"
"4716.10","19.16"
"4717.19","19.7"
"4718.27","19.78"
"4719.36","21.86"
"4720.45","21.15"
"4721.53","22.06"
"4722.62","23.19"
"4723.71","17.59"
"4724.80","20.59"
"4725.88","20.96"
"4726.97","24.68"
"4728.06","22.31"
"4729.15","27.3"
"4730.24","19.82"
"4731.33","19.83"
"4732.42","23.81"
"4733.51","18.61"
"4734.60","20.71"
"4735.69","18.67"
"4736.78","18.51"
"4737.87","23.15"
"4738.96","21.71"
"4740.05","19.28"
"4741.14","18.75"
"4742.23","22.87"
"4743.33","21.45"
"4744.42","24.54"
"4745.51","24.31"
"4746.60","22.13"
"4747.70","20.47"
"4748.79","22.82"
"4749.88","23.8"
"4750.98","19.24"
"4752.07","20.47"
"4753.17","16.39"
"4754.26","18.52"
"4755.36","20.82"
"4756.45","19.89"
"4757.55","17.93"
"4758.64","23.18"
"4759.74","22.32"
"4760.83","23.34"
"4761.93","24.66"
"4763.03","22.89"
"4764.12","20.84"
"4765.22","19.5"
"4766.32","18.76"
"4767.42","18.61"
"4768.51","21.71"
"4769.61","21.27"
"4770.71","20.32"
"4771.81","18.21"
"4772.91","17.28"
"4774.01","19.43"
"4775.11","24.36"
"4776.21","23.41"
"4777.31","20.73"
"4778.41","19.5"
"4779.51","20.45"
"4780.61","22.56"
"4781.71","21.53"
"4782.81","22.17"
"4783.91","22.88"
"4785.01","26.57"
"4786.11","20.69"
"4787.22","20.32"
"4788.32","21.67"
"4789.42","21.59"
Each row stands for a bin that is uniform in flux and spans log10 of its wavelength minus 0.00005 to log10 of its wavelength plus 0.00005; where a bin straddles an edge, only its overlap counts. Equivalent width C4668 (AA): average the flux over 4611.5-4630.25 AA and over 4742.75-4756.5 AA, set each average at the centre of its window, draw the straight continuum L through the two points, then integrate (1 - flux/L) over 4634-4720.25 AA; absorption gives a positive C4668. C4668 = 1.4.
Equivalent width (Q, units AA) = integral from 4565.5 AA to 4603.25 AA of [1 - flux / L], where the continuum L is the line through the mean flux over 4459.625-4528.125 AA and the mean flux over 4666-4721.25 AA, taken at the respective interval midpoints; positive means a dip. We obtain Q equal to -1.3 AA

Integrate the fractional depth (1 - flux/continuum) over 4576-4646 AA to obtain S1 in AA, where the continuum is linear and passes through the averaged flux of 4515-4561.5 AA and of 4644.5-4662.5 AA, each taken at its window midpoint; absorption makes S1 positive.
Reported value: 0.4 AA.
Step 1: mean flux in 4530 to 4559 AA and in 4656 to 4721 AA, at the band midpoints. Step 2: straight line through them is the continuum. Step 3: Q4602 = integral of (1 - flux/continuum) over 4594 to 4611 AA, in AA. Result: 0.3 AA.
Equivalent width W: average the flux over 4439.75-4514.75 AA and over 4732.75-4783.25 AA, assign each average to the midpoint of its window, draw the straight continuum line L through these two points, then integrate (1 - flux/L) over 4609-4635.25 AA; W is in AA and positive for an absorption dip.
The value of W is -0.58 AA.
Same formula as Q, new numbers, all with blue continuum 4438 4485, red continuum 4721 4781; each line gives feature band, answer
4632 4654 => 0.6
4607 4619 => 0.1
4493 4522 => -1.5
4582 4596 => -1.2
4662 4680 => 0.4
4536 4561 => -0.6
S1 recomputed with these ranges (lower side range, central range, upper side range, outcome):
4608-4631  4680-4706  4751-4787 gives -0.1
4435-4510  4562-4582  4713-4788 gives -1.0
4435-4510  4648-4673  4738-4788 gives -0.5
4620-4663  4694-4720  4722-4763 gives 0.8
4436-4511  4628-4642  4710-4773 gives -0.1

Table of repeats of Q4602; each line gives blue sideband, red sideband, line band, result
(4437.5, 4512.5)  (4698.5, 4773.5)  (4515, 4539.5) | -0.31 AA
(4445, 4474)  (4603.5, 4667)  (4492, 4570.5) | -2.19 AA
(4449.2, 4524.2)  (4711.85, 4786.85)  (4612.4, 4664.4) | 0.39 AA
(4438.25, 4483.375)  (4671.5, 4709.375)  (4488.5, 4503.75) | -0.25 AA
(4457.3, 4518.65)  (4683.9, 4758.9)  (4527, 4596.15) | -1.24 AA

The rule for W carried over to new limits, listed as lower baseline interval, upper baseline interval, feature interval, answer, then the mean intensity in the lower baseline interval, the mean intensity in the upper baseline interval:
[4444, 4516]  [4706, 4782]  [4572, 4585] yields -0.8 AA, 19.9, 20.9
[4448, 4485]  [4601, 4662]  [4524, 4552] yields 0.2 AA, 19.8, 20.6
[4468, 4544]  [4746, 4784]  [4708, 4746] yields -0.8 AA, 20.3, 20.9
